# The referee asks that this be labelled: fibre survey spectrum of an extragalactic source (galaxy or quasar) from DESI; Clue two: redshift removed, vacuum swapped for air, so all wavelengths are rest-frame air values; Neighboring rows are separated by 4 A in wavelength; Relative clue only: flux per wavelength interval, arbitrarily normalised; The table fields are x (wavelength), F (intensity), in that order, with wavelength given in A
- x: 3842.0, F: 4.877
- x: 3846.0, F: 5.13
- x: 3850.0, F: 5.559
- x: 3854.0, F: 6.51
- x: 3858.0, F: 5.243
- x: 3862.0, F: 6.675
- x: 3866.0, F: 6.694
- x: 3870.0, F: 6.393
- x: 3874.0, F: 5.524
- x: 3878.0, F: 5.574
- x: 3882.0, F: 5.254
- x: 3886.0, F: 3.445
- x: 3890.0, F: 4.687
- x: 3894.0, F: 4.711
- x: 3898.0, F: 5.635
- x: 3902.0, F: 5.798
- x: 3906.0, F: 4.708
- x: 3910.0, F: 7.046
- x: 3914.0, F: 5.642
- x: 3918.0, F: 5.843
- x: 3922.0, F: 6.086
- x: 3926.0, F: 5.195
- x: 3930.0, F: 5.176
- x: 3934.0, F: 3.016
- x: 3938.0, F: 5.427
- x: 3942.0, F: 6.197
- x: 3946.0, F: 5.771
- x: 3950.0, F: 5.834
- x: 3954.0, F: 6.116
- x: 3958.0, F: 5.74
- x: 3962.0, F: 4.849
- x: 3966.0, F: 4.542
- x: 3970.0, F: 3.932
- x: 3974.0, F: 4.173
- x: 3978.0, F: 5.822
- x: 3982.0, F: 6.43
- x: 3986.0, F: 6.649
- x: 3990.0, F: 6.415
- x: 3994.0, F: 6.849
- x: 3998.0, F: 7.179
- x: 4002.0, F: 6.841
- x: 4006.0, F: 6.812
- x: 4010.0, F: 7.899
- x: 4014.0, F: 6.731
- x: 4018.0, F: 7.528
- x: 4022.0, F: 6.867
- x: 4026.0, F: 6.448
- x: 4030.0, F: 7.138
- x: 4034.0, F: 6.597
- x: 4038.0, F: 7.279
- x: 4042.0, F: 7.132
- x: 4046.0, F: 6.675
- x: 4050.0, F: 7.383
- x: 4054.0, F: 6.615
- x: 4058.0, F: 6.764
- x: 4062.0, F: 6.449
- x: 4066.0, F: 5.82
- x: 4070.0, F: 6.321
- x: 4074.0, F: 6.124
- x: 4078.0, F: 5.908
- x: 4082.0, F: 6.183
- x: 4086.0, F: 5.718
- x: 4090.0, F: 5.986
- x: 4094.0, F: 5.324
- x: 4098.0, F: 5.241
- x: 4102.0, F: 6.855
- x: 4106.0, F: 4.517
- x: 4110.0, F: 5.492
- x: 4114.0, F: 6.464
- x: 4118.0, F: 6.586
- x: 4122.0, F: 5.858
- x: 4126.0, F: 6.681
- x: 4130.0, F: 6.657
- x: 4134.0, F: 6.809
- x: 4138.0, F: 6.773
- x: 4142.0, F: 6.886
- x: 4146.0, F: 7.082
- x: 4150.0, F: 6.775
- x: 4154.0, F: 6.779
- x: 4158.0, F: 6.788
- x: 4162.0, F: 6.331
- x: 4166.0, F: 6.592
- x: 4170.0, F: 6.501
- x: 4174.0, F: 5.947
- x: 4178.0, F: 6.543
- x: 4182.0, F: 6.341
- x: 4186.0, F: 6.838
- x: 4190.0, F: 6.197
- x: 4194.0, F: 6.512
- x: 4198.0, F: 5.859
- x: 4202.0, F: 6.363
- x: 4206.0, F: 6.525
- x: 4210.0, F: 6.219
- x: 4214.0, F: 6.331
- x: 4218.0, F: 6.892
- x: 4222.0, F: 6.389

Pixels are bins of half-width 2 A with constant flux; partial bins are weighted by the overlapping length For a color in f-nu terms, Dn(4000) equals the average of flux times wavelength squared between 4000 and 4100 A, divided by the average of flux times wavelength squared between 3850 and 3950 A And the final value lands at 1.3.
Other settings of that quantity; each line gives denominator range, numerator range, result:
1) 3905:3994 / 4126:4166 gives 1.35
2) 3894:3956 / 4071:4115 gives 1.14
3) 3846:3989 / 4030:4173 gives 1.28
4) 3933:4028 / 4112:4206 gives 1.18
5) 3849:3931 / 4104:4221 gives 1.31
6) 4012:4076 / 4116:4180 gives 1.03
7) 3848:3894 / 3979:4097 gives 1.29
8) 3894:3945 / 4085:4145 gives 1.24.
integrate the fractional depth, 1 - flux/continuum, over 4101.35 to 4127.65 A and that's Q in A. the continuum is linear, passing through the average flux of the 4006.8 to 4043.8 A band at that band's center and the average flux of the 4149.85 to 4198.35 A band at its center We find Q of 2.7 A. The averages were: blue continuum 7.06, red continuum 6.47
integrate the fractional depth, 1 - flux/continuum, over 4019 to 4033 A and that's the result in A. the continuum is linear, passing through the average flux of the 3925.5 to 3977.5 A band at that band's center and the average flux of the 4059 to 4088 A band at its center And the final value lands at -2.8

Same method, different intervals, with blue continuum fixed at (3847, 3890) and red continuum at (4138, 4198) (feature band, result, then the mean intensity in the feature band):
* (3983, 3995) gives -1.2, 6.6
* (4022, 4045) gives -2.8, 6.9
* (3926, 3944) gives 2.6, 4.98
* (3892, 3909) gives 1.2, 5.32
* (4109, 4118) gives 0.3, 6.17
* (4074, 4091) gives 0.9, 5.97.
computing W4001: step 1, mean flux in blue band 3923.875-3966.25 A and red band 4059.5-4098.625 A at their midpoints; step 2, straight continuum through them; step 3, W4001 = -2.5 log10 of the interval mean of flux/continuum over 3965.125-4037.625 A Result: -0.15 mag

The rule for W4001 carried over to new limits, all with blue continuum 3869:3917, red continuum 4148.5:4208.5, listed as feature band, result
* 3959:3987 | 0.100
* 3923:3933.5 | 0.110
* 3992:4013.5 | -0.222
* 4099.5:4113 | 0.093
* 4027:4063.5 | -0.160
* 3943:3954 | -0.062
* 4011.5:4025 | -0.202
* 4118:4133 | -0.034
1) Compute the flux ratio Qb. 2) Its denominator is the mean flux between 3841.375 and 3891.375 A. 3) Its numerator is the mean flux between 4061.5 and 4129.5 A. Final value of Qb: 1.08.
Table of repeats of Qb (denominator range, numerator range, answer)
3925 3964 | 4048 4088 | 1.19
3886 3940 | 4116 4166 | 1.27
